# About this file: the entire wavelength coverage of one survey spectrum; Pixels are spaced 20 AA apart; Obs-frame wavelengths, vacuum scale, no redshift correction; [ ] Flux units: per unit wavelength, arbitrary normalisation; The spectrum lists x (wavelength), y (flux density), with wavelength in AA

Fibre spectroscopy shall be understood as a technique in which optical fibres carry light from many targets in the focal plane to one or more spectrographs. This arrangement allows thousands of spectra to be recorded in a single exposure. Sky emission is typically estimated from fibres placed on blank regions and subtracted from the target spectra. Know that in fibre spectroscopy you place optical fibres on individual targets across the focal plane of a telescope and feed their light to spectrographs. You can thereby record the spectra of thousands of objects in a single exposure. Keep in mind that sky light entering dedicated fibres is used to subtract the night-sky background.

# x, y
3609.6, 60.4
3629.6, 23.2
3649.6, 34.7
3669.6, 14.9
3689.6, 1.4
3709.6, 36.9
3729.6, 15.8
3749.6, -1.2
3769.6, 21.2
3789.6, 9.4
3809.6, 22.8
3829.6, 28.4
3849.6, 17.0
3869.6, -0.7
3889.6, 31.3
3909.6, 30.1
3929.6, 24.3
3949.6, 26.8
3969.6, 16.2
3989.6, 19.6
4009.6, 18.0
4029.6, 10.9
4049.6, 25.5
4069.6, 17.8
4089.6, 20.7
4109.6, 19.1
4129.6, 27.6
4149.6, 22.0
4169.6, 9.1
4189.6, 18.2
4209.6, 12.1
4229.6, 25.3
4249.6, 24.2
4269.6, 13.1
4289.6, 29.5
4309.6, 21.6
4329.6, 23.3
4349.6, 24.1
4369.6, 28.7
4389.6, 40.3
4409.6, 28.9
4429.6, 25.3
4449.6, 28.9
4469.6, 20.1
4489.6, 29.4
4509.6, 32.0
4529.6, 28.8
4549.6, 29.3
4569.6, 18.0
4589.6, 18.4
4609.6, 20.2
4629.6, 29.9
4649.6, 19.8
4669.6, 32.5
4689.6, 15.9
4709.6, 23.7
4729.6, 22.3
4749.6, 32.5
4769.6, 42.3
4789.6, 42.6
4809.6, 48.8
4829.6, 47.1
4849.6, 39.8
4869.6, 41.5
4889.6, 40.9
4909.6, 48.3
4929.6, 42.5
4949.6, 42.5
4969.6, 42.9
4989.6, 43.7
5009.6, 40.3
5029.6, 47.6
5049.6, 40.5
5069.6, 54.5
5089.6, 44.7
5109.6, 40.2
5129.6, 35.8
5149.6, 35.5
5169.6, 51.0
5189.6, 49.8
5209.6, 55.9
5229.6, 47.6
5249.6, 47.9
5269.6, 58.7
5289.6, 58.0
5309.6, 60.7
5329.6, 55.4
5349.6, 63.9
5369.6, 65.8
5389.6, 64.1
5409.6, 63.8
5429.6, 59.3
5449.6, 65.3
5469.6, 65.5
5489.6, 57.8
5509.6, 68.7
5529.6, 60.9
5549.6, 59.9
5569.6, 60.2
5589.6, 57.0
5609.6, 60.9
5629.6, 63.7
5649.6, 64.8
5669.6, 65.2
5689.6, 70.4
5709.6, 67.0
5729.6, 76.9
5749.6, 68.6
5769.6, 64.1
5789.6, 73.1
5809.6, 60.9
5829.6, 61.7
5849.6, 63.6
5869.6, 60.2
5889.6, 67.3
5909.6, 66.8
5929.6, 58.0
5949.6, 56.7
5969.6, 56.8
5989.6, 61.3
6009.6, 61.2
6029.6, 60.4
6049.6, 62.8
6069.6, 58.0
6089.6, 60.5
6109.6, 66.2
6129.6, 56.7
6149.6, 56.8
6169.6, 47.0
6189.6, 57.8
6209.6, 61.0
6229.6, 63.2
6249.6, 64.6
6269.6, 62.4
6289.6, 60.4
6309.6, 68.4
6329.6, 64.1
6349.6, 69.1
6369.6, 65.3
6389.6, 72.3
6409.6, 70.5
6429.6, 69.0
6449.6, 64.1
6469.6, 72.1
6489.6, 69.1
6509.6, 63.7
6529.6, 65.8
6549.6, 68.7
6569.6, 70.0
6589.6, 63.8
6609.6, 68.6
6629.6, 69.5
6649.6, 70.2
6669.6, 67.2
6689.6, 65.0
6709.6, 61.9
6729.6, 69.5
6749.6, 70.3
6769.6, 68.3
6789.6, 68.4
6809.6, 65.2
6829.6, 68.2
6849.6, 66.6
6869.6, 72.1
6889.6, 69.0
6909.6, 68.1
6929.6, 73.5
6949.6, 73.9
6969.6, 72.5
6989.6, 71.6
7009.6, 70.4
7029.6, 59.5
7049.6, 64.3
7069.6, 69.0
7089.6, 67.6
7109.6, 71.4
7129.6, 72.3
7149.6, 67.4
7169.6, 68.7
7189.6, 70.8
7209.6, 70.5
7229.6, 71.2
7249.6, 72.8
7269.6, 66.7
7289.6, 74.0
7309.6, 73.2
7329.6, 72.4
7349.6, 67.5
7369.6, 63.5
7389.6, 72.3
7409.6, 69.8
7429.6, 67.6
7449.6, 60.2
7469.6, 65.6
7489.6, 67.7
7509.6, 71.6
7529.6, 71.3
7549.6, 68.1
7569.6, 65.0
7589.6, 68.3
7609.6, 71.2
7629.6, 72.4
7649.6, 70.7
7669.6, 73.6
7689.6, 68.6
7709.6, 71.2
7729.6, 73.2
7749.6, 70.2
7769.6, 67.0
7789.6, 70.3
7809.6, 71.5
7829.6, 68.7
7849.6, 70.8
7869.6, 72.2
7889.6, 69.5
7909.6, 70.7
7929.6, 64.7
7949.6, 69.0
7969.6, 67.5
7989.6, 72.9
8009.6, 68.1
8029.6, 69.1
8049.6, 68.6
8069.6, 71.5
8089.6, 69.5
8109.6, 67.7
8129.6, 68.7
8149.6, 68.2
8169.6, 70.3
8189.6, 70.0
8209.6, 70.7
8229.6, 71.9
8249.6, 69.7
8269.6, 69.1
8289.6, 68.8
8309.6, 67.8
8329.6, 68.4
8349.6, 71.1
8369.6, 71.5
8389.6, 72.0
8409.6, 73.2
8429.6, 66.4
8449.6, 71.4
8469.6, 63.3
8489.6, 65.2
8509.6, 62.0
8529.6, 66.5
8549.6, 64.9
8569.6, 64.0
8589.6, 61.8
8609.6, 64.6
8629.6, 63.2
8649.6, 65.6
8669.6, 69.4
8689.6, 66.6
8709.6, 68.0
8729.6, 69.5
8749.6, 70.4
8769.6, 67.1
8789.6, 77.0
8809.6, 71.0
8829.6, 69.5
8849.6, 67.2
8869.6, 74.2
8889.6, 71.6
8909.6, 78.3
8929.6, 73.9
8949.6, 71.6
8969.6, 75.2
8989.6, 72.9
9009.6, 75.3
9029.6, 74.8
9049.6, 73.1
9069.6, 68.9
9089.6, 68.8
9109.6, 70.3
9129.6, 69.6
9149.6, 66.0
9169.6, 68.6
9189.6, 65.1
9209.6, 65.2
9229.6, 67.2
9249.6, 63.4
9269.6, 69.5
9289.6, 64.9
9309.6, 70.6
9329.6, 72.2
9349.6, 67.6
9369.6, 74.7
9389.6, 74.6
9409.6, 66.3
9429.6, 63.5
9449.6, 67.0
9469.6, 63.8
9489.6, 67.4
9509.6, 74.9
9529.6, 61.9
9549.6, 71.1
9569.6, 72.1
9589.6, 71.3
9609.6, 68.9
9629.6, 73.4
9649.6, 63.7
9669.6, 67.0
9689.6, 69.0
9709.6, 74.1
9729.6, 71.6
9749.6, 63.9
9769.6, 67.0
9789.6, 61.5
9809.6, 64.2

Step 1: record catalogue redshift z 0.194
